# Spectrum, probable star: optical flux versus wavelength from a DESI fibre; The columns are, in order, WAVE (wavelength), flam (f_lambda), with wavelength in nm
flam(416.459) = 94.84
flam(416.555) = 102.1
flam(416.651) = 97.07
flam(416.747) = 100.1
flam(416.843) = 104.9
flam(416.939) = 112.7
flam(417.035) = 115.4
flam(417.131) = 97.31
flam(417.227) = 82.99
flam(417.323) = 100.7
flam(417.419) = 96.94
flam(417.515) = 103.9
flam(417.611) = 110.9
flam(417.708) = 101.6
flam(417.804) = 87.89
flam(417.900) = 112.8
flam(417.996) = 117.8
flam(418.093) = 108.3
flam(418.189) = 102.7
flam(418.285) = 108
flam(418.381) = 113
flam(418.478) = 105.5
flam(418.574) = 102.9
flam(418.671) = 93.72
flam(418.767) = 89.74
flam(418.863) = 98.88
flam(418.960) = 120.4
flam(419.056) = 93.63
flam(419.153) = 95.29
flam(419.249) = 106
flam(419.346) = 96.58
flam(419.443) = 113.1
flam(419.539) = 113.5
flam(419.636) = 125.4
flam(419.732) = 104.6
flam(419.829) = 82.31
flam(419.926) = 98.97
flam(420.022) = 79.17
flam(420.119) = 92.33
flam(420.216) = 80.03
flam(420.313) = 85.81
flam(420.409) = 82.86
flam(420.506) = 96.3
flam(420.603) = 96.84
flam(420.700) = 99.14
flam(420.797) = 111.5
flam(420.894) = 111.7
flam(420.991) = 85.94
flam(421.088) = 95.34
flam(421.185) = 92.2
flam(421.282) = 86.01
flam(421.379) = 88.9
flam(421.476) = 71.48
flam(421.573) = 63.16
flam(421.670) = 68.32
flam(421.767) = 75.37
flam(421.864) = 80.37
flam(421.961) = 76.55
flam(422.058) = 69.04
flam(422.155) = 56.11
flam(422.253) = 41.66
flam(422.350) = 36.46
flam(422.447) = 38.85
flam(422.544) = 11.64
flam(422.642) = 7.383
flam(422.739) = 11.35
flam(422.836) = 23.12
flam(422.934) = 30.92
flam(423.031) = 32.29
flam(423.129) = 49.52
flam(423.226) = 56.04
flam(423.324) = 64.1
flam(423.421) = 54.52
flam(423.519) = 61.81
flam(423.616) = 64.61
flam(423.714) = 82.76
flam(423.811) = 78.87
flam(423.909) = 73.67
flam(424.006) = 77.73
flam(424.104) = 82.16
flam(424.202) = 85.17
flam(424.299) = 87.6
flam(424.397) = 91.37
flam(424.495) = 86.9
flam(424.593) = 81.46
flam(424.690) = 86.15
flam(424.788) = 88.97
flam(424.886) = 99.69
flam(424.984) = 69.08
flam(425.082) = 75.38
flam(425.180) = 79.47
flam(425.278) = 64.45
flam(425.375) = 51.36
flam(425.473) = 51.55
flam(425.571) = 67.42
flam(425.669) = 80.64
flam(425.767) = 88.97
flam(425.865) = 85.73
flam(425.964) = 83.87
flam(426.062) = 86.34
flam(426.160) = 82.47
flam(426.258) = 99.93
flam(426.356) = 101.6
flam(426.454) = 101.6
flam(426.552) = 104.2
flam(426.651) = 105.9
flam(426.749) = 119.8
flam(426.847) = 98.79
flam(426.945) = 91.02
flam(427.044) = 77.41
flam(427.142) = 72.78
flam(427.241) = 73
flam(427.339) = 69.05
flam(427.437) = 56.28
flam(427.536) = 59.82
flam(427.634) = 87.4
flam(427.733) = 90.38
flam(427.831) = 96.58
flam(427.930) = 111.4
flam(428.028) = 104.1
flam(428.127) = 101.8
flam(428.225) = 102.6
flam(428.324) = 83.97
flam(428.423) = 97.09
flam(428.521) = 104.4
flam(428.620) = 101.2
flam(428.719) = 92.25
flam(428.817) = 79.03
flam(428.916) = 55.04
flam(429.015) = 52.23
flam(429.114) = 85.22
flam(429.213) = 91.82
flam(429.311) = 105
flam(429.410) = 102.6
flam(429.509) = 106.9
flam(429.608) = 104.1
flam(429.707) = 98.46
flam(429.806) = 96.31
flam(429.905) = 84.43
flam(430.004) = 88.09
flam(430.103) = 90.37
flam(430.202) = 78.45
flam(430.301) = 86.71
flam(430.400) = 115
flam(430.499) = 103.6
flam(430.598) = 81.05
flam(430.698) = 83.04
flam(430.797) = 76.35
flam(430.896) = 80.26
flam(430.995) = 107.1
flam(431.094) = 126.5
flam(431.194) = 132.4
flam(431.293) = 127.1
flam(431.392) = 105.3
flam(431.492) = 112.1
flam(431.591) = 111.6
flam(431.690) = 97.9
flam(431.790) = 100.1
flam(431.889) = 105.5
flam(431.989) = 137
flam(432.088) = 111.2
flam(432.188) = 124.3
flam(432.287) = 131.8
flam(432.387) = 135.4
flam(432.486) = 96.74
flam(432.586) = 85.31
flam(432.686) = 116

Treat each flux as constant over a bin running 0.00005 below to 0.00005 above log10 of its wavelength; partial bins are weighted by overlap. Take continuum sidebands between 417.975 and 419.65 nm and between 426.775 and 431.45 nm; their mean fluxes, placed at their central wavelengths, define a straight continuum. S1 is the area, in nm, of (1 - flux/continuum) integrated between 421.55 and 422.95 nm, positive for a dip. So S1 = 0.76 nm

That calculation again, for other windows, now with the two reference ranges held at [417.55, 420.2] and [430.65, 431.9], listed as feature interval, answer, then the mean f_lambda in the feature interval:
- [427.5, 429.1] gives 0.239 nm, 88.9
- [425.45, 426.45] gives 0.187 nm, 84.5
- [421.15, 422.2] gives 0.285 nm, 75.1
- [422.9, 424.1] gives 0.484 nm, 61.8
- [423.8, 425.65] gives 0.462 nm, 77.8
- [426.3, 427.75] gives 0.236 nm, 87.2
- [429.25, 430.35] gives 0.106 nm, 94.7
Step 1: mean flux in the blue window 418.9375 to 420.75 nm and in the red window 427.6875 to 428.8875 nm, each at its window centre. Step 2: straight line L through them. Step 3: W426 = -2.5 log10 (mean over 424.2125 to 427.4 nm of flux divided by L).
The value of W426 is 0.15 mag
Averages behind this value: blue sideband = 97.7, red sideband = 96.4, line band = 84.4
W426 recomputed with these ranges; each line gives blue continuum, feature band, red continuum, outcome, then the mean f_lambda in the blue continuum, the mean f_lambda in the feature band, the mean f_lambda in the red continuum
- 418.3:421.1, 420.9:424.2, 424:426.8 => 0.445 mag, 99.1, 61.3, 85.2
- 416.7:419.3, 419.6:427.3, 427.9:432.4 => 0.308 mag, 103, 76.6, 99.9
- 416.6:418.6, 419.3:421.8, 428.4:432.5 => 0.121 mag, 104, 92.3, 100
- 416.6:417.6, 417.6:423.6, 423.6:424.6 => 0.143 mag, 102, 81.4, 81.6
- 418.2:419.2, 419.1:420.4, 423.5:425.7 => 0.004 mag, 102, 97.5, 77.1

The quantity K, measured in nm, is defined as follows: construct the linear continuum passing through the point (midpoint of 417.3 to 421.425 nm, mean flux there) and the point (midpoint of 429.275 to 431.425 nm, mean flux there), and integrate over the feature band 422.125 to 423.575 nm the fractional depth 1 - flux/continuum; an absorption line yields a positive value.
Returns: 0.89 nm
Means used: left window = 99.7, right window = 99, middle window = 38.3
